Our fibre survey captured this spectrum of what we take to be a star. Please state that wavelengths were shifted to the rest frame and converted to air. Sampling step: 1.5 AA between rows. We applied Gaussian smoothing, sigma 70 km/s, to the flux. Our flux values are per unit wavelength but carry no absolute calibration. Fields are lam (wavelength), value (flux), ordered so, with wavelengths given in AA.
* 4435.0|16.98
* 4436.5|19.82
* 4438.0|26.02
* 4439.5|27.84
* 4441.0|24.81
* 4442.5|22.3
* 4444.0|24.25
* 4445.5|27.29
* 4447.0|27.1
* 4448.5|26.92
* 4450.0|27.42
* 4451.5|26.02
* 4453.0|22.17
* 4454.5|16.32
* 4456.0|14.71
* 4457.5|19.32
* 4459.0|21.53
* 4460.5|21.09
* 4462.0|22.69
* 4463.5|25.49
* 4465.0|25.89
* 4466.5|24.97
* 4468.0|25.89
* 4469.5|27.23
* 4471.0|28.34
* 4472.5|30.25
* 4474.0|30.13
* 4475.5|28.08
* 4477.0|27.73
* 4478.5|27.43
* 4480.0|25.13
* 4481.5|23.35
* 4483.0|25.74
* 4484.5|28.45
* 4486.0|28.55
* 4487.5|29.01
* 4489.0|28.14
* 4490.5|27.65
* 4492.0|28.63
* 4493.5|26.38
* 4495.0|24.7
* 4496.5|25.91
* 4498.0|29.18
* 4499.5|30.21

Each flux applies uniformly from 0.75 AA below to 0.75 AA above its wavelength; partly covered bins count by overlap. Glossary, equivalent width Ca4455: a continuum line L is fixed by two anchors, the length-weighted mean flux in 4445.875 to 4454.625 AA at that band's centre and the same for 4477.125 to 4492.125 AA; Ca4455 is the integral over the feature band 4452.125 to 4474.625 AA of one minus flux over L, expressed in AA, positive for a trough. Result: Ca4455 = 1.9 AA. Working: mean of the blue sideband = 25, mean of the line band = 23.7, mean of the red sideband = 27.2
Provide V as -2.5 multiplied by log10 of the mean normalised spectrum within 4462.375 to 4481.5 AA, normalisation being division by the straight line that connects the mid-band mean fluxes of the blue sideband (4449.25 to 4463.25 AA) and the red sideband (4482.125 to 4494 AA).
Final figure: -0.10 mag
